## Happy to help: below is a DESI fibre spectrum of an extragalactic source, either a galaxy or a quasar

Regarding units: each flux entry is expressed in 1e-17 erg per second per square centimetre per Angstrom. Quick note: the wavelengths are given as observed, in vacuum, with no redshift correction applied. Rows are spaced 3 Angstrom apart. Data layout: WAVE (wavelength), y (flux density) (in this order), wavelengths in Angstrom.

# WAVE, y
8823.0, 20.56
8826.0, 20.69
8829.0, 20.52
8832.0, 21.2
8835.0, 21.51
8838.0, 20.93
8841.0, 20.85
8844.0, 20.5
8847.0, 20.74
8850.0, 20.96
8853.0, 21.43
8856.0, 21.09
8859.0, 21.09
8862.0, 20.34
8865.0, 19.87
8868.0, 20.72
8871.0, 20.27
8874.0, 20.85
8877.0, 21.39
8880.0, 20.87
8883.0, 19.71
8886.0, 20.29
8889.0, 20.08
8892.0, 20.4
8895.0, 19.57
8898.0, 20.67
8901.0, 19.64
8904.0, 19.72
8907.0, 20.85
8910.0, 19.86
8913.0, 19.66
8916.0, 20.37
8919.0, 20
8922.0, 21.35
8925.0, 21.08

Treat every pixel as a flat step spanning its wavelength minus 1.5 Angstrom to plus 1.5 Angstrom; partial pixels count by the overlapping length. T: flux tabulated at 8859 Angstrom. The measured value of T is 21.09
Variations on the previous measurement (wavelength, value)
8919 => 20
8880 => 20.87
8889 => 20.08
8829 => 20.52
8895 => 19.57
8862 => 20.34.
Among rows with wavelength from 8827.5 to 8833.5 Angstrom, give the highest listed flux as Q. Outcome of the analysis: 21.2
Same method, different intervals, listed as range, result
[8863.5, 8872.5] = 20.72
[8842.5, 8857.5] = 21.43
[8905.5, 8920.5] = 20.85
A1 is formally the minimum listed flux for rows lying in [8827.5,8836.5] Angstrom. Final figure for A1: 20.52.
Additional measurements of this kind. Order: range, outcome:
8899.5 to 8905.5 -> 19.64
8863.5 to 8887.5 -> 19.71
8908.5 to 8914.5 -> 19.66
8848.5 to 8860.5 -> 20.96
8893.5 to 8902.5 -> 19.57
